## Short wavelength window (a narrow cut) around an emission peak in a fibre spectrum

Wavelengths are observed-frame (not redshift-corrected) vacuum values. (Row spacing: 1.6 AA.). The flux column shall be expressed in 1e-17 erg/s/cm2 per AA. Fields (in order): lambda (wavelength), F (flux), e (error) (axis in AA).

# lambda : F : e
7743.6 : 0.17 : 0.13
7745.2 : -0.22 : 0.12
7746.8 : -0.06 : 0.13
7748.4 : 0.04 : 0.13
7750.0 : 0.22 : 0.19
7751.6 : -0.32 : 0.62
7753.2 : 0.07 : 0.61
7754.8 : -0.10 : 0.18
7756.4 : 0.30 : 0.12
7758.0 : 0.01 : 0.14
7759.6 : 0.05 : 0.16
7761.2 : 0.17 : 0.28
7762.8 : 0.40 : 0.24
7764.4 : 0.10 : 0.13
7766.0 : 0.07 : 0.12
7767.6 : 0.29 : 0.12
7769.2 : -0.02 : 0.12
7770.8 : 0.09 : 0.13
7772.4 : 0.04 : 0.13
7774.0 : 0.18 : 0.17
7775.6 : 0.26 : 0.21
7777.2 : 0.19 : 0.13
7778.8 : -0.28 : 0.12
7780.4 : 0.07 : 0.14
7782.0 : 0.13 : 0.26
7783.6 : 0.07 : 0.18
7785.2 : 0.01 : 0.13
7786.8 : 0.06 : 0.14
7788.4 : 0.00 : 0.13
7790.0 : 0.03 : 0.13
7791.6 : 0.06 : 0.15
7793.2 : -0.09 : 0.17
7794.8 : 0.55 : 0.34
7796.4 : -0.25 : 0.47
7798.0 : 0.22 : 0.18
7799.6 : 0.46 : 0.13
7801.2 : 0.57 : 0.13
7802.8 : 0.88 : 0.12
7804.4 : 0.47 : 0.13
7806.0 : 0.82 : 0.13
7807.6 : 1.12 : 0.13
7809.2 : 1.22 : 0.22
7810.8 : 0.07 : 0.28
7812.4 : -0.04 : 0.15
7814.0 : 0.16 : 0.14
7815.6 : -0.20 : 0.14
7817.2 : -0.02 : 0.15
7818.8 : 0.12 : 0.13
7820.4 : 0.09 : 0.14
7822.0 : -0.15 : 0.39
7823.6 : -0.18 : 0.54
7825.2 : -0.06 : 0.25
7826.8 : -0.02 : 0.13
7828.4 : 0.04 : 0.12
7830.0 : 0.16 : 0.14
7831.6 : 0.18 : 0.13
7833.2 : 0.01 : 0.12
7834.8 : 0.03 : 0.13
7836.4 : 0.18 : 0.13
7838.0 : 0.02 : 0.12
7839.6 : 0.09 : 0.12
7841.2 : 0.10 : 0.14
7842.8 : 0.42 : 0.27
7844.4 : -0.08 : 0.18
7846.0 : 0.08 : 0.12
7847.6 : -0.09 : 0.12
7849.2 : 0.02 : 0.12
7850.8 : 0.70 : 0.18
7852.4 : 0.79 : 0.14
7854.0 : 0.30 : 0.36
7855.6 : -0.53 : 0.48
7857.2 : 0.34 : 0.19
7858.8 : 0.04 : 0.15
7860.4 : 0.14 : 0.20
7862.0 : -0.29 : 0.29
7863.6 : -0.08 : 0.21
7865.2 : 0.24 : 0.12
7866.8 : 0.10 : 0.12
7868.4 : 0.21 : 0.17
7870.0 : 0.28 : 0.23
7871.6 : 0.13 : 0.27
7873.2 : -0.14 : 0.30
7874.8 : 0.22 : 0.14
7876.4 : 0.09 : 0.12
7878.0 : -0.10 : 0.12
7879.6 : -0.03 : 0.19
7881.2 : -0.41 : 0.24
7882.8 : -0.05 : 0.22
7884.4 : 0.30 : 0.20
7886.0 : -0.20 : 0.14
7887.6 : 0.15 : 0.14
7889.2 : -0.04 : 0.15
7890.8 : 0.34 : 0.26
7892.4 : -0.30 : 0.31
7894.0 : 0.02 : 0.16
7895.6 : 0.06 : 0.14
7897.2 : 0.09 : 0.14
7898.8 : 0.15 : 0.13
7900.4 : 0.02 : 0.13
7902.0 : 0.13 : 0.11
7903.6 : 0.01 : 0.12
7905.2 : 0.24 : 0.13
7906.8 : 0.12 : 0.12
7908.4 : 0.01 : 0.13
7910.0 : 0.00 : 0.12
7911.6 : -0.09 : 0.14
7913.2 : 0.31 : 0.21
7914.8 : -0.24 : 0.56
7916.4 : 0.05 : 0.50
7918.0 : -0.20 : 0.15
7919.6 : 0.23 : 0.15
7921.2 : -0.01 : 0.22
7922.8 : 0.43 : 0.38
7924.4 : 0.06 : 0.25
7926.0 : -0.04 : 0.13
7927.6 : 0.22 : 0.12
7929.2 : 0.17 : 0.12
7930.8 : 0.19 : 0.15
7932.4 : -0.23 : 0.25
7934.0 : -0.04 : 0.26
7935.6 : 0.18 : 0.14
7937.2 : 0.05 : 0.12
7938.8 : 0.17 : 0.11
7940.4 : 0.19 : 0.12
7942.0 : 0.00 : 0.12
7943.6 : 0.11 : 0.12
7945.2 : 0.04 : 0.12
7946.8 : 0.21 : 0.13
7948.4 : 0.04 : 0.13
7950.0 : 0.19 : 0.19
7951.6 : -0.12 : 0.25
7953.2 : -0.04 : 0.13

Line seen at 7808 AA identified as [O II]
